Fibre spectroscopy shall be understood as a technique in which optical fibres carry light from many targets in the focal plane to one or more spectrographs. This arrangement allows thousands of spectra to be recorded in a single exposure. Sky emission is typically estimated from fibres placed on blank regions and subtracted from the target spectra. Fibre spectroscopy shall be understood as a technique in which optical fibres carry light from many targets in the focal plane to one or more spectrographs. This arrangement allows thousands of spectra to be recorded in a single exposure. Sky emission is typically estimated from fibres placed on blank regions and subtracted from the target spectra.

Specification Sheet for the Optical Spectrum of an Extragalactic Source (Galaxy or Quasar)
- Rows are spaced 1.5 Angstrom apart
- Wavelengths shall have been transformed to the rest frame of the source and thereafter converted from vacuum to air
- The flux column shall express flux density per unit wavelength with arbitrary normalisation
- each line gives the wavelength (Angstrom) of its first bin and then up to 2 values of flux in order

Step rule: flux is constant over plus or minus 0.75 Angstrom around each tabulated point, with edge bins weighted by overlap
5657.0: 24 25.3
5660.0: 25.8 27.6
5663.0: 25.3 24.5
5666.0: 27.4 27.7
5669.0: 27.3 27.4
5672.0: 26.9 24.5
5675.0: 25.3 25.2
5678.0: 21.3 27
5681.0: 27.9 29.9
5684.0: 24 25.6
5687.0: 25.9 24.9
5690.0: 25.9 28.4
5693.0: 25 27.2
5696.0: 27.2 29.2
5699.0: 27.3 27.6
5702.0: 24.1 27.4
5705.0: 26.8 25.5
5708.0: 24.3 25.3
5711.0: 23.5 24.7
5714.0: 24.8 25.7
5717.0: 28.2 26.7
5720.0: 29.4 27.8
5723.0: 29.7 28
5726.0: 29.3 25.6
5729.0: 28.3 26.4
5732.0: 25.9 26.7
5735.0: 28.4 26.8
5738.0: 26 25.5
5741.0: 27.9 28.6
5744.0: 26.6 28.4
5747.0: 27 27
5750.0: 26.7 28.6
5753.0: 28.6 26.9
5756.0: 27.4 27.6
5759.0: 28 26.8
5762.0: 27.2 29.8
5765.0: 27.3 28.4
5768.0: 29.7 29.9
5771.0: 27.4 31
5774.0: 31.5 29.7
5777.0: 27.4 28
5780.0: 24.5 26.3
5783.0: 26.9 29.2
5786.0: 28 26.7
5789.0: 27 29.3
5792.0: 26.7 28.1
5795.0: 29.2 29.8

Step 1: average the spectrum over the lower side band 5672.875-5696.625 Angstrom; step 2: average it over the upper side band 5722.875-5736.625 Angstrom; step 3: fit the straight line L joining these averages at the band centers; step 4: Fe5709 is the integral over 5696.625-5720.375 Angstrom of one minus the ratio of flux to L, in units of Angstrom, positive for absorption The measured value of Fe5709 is 0.4 Angstrom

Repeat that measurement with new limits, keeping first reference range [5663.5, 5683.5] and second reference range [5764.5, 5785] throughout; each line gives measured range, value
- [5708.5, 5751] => 0.77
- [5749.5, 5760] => 0.10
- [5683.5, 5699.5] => 0.13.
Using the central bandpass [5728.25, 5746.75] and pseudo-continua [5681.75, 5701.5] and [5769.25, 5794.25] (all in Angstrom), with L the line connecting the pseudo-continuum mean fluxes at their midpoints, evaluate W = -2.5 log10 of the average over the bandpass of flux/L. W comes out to 0.01 mag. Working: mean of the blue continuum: 26.7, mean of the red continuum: 28.1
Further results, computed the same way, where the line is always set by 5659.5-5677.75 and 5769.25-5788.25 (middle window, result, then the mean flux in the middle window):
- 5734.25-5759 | 0.006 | 27.4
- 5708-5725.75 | 0.013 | 26.7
